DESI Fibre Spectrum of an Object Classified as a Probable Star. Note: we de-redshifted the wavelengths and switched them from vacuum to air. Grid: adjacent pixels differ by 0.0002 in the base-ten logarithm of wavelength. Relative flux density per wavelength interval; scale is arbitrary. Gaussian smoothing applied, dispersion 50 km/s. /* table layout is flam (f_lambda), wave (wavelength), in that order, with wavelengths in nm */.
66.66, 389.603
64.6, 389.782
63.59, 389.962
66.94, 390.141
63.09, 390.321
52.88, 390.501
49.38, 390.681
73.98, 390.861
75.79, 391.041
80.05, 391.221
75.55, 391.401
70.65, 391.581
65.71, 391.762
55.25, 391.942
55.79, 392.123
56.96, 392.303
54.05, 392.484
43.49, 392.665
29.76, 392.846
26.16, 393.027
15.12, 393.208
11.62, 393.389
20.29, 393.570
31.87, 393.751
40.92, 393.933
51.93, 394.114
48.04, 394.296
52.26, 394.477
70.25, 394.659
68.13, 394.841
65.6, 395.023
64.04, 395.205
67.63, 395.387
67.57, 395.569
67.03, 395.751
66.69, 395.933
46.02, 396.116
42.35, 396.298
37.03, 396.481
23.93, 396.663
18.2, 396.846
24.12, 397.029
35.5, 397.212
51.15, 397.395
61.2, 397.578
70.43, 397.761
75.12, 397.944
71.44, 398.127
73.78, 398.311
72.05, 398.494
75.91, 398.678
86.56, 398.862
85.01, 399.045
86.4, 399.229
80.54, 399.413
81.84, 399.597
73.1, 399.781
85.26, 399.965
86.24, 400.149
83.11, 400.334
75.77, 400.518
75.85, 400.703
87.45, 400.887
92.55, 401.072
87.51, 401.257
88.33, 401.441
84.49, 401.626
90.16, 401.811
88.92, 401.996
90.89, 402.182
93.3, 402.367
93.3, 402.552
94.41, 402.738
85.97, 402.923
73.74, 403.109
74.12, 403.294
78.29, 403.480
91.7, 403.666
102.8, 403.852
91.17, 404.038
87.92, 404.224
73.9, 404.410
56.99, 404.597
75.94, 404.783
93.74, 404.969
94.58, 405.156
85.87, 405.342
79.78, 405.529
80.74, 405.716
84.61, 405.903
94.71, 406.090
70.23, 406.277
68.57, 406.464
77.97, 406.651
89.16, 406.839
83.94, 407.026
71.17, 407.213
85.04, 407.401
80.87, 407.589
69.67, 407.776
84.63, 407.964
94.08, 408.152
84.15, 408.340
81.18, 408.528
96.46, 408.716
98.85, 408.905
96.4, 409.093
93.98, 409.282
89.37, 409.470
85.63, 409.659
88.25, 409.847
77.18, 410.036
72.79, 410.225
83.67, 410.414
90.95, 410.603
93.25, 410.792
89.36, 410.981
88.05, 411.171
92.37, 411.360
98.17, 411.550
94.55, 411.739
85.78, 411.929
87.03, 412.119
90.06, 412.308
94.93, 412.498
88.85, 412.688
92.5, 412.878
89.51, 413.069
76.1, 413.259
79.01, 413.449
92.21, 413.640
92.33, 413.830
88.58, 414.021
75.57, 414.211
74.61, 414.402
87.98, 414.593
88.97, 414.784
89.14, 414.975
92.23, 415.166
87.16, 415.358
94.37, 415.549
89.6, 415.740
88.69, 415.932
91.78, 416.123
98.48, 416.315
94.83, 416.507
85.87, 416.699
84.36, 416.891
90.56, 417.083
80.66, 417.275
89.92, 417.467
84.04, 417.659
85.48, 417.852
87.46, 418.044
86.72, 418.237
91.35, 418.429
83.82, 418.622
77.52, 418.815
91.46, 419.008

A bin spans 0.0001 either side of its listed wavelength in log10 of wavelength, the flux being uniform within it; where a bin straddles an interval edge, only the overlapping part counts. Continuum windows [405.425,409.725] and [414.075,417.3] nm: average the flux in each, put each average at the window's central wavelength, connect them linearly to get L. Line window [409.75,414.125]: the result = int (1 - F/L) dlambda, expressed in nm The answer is -0.08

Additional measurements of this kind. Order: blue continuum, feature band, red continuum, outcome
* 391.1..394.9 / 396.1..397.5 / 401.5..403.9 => 0.646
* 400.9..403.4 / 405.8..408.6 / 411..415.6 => 0.207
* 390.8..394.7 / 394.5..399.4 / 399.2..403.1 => 0.505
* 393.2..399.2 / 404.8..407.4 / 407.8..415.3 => -0.229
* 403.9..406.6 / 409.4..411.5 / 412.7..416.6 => -0.034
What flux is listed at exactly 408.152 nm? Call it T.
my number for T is 94.08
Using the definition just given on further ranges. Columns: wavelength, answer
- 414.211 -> 75.57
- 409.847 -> 88.25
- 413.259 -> 76.1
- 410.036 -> 77.18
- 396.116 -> 46.02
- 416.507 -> 94.83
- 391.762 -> 65.71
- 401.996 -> 88.92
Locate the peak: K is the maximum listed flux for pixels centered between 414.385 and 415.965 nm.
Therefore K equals 94.37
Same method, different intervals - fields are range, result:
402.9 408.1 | 102.8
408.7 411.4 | 98.85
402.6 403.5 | 94.41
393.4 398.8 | 75.91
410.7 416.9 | 98.48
